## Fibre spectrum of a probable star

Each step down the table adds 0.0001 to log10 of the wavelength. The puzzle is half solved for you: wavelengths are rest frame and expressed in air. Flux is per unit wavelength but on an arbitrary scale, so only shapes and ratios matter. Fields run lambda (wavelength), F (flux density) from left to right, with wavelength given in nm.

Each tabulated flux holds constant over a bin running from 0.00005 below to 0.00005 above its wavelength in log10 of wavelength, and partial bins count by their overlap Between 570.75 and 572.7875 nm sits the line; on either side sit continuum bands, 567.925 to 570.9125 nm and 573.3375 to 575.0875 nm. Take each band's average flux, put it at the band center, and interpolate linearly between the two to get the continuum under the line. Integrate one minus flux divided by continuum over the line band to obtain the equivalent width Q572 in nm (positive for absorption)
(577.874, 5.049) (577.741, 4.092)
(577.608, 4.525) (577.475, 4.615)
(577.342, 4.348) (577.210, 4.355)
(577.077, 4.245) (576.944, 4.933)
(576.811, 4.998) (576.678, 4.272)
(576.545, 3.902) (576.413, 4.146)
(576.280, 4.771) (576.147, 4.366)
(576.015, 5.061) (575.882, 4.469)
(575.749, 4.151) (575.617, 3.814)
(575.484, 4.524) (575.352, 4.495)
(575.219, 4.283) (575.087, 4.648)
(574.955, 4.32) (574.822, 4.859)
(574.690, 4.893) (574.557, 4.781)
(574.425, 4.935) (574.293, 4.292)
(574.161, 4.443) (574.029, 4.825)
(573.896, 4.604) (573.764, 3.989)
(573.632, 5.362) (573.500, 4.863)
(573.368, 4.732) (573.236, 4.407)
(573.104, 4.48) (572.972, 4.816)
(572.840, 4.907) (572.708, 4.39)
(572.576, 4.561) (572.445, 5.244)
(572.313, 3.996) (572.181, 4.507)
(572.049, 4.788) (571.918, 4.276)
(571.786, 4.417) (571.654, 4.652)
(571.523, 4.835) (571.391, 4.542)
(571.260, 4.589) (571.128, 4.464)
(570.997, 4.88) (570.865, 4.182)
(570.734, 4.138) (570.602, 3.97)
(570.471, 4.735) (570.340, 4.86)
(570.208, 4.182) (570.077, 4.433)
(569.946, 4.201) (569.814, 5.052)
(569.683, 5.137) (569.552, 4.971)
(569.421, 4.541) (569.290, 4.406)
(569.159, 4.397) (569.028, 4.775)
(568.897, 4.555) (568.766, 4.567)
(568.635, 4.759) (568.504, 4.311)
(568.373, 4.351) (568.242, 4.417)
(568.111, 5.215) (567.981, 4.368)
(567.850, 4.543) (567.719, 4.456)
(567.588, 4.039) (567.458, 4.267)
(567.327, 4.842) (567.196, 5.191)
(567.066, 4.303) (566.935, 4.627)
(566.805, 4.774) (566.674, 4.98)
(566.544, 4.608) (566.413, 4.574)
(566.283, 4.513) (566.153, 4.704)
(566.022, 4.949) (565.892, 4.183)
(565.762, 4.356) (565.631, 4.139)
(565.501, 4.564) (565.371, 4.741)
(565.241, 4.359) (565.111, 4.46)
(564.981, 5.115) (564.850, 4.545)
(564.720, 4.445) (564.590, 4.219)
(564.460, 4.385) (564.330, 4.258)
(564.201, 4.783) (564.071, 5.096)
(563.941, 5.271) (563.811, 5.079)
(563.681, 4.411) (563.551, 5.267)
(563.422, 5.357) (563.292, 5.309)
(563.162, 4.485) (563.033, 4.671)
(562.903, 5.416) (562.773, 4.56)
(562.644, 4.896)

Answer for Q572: 0.029 nm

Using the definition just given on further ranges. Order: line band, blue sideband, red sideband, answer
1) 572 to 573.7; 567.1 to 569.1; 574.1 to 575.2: -0.03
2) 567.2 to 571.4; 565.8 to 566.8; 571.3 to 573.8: 0.08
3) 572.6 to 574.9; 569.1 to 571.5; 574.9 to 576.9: -0.11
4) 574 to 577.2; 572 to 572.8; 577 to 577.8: -0.04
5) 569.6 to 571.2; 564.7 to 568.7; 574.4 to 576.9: 0.01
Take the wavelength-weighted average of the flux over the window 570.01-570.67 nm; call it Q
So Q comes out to 4.43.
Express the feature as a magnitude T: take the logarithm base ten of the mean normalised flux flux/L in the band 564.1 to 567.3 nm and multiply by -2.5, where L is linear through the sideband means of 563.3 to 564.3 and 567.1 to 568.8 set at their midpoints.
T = 0.05 mag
